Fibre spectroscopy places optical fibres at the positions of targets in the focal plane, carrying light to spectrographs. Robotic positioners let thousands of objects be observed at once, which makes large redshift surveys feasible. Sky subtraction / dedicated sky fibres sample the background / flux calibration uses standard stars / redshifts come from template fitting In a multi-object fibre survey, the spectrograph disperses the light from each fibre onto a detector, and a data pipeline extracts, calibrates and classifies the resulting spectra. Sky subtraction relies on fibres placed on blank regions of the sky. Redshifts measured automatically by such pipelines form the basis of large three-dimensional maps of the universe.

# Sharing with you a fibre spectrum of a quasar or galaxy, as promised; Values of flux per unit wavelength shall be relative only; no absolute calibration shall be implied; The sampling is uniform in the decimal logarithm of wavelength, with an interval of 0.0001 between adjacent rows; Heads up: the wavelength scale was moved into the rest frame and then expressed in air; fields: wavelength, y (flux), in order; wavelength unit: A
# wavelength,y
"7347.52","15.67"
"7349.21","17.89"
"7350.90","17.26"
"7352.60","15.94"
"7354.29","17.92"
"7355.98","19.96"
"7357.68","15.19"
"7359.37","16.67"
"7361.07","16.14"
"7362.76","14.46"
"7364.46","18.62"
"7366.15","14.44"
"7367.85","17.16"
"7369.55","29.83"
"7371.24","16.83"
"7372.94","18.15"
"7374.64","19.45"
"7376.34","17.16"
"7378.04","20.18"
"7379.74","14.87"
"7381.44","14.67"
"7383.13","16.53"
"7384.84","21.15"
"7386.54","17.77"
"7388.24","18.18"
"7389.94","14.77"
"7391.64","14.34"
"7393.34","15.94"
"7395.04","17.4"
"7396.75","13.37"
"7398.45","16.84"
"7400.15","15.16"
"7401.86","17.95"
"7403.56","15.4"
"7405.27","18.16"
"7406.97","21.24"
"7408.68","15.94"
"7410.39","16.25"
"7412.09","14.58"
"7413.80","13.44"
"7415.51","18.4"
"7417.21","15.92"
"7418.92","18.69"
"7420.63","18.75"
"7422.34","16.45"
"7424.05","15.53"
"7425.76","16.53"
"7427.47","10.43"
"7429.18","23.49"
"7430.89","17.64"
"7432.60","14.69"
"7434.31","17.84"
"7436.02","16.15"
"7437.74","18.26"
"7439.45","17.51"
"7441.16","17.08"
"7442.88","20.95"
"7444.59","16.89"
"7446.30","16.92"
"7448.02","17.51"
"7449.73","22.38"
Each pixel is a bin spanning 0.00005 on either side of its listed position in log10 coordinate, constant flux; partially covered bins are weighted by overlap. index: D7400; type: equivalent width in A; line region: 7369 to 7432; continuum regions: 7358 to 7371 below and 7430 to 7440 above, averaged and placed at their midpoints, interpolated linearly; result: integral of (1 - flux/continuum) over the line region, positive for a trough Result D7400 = 1.3 A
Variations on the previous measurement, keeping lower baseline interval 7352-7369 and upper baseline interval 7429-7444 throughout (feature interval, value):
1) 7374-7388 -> -0.4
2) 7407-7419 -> 0.8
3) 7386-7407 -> 1.1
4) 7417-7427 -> 0.5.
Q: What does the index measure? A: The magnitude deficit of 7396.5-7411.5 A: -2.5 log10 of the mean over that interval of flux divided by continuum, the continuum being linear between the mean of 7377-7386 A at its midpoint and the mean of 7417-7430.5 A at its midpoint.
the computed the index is 0.03 mag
